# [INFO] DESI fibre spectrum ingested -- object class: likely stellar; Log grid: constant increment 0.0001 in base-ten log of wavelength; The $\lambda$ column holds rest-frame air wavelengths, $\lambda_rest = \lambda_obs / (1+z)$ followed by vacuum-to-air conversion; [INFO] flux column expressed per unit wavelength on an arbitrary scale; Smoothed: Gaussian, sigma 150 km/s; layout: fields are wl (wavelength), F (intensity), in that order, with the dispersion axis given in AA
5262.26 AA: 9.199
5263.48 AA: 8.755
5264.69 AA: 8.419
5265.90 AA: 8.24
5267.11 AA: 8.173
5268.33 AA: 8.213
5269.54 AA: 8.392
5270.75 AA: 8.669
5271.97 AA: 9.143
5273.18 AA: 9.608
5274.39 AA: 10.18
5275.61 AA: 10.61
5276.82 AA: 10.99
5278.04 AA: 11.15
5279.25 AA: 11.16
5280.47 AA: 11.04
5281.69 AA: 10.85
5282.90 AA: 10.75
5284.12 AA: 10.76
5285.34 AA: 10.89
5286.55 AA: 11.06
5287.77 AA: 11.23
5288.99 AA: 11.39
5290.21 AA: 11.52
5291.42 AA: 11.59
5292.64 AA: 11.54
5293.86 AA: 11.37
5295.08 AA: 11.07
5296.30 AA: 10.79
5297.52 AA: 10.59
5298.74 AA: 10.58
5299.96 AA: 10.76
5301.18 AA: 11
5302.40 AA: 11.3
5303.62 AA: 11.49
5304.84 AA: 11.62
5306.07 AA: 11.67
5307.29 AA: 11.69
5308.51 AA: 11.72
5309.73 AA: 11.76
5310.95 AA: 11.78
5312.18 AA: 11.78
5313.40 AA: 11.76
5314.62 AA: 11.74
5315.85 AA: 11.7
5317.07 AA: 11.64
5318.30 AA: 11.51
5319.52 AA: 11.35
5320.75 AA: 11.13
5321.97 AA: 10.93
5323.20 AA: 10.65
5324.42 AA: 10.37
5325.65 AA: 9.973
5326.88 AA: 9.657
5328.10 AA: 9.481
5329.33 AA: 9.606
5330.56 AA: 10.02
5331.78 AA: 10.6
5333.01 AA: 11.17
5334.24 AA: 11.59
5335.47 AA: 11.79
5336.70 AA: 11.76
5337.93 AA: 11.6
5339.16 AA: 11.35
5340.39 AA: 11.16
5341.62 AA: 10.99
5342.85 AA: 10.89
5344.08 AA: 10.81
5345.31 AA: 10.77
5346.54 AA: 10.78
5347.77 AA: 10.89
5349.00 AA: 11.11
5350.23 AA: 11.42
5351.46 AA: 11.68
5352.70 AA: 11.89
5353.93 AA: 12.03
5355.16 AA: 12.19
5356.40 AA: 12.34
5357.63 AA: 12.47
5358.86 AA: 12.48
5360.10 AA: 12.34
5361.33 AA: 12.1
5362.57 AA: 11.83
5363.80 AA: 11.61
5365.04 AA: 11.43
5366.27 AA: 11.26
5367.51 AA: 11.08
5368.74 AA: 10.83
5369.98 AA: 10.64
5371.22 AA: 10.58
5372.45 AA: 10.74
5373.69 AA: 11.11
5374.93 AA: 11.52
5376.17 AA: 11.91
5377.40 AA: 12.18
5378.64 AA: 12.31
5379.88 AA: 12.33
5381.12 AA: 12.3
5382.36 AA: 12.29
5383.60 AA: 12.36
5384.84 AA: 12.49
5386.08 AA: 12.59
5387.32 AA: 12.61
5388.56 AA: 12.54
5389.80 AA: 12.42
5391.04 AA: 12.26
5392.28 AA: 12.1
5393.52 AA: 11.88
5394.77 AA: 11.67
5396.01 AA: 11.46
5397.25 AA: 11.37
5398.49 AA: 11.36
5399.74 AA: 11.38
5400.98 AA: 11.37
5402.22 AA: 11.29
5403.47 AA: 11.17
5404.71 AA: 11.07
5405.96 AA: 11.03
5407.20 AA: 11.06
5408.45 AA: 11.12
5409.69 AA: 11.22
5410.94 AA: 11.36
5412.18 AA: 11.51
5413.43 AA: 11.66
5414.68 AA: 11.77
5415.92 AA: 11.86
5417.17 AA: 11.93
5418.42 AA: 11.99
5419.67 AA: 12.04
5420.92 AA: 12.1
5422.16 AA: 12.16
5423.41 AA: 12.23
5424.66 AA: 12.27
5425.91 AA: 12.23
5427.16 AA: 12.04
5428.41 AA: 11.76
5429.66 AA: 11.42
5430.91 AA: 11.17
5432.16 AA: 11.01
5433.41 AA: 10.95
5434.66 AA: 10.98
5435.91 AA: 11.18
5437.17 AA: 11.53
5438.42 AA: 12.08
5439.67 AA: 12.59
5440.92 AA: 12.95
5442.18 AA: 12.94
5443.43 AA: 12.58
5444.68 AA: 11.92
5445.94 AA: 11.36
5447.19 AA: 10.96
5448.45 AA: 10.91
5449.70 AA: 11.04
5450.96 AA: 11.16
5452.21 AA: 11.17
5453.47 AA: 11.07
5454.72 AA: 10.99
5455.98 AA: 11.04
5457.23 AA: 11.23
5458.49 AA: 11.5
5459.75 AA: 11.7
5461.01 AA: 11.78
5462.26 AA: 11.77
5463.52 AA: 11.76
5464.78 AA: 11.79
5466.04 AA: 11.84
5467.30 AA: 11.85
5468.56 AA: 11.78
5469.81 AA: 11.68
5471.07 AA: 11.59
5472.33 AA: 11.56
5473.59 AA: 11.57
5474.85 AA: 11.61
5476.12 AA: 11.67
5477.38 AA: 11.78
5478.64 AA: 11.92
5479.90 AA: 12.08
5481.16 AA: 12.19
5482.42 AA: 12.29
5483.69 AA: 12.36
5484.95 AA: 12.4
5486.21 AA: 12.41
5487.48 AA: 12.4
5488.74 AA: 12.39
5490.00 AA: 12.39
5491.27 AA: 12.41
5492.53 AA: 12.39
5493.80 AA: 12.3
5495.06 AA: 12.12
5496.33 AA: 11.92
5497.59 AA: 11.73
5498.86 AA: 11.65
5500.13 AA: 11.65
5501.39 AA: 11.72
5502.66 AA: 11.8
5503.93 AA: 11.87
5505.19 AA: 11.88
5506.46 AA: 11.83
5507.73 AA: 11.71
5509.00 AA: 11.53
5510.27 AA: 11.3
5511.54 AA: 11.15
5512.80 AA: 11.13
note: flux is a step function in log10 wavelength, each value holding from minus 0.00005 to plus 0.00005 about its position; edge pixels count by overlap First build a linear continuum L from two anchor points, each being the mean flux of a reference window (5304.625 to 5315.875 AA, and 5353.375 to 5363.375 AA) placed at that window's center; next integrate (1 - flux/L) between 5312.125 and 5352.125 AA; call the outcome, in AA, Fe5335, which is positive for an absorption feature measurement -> 3.13 AA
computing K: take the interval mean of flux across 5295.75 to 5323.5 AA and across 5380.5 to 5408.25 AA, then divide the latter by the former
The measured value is 1.0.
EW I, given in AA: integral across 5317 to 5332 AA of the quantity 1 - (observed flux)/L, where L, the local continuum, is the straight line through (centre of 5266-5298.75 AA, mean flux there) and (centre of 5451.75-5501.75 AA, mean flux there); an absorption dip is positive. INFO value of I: 0.4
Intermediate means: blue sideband 10.5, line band 10.5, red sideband 11.8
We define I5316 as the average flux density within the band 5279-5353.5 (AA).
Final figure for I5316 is 11.1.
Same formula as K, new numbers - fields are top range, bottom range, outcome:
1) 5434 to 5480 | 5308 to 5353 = 1.05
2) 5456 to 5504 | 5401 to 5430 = 1.02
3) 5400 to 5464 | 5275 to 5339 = 1.04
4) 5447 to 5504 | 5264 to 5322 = 1.09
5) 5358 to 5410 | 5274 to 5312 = 1.05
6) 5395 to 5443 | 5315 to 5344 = 1.07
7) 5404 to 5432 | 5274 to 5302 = 1.06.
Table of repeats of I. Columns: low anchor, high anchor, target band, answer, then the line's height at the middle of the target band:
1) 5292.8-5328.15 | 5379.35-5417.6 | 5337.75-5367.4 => -0.3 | 11.5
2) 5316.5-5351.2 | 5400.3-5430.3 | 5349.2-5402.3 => -2.5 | 11.3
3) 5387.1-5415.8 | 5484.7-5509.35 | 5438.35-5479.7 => 0.6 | 11.9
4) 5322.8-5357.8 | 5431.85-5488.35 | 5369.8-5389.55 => -1.2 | 11.3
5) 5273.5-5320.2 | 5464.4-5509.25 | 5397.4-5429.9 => 0.1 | 11.7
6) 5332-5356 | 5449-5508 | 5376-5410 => -0.9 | 11.5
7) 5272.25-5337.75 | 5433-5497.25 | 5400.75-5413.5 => 0.3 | 11.5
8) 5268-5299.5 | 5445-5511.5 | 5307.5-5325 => -1.0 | 10.8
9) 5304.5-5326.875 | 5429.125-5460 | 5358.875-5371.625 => -0.1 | 11.4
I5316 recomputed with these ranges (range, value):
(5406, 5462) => 11.6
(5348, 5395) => 11.9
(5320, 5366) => 11.2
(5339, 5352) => 11.1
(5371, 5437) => 11.7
